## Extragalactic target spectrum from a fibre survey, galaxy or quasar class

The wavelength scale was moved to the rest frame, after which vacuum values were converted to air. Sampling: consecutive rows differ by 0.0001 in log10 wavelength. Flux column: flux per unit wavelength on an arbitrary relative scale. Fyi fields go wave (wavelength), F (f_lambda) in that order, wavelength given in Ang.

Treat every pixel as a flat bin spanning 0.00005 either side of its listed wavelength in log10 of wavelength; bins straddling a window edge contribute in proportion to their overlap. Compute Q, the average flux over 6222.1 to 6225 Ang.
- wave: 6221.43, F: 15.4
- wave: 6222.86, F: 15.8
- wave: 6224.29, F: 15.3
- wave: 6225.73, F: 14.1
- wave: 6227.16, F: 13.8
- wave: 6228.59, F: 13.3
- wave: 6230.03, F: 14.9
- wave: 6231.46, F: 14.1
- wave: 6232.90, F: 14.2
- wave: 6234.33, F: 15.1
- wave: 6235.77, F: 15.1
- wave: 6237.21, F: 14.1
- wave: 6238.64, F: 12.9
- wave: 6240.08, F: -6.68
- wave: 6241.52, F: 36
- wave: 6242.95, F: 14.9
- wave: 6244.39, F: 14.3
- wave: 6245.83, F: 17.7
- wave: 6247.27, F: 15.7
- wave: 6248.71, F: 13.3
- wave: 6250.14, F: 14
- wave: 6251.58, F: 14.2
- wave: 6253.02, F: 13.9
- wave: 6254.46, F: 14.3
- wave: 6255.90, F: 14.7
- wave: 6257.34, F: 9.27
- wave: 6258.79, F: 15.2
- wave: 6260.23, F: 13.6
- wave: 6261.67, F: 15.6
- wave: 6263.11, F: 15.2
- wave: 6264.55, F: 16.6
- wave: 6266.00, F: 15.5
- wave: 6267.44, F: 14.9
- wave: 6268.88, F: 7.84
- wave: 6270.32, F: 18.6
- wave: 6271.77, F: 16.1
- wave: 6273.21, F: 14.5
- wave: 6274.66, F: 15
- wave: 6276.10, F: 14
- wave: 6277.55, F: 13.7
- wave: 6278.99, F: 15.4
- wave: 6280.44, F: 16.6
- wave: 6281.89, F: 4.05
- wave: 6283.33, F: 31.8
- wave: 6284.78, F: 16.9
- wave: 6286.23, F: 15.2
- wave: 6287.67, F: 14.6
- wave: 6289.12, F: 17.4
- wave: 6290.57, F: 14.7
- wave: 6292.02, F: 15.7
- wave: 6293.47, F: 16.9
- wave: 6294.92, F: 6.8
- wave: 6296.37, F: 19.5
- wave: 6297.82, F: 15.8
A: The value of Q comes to 15.6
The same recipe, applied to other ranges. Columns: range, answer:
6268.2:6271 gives 13.2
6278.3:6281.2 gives 15.8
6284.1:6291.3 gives 15.8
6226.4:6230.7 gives 14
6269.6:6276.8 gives 15.6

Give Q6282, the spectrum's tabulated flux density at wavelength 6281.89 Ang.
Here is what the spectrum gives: 4.05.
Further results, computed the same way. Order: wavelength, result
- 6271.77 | 16.1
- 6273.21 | 14.5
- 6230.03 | 14.9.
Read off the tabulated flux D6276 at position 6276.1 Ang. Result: 14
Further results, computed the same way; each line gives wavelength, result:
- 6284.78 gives 16.9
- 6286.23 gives 15.2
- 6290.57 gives 14.7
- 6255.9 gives 14.7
